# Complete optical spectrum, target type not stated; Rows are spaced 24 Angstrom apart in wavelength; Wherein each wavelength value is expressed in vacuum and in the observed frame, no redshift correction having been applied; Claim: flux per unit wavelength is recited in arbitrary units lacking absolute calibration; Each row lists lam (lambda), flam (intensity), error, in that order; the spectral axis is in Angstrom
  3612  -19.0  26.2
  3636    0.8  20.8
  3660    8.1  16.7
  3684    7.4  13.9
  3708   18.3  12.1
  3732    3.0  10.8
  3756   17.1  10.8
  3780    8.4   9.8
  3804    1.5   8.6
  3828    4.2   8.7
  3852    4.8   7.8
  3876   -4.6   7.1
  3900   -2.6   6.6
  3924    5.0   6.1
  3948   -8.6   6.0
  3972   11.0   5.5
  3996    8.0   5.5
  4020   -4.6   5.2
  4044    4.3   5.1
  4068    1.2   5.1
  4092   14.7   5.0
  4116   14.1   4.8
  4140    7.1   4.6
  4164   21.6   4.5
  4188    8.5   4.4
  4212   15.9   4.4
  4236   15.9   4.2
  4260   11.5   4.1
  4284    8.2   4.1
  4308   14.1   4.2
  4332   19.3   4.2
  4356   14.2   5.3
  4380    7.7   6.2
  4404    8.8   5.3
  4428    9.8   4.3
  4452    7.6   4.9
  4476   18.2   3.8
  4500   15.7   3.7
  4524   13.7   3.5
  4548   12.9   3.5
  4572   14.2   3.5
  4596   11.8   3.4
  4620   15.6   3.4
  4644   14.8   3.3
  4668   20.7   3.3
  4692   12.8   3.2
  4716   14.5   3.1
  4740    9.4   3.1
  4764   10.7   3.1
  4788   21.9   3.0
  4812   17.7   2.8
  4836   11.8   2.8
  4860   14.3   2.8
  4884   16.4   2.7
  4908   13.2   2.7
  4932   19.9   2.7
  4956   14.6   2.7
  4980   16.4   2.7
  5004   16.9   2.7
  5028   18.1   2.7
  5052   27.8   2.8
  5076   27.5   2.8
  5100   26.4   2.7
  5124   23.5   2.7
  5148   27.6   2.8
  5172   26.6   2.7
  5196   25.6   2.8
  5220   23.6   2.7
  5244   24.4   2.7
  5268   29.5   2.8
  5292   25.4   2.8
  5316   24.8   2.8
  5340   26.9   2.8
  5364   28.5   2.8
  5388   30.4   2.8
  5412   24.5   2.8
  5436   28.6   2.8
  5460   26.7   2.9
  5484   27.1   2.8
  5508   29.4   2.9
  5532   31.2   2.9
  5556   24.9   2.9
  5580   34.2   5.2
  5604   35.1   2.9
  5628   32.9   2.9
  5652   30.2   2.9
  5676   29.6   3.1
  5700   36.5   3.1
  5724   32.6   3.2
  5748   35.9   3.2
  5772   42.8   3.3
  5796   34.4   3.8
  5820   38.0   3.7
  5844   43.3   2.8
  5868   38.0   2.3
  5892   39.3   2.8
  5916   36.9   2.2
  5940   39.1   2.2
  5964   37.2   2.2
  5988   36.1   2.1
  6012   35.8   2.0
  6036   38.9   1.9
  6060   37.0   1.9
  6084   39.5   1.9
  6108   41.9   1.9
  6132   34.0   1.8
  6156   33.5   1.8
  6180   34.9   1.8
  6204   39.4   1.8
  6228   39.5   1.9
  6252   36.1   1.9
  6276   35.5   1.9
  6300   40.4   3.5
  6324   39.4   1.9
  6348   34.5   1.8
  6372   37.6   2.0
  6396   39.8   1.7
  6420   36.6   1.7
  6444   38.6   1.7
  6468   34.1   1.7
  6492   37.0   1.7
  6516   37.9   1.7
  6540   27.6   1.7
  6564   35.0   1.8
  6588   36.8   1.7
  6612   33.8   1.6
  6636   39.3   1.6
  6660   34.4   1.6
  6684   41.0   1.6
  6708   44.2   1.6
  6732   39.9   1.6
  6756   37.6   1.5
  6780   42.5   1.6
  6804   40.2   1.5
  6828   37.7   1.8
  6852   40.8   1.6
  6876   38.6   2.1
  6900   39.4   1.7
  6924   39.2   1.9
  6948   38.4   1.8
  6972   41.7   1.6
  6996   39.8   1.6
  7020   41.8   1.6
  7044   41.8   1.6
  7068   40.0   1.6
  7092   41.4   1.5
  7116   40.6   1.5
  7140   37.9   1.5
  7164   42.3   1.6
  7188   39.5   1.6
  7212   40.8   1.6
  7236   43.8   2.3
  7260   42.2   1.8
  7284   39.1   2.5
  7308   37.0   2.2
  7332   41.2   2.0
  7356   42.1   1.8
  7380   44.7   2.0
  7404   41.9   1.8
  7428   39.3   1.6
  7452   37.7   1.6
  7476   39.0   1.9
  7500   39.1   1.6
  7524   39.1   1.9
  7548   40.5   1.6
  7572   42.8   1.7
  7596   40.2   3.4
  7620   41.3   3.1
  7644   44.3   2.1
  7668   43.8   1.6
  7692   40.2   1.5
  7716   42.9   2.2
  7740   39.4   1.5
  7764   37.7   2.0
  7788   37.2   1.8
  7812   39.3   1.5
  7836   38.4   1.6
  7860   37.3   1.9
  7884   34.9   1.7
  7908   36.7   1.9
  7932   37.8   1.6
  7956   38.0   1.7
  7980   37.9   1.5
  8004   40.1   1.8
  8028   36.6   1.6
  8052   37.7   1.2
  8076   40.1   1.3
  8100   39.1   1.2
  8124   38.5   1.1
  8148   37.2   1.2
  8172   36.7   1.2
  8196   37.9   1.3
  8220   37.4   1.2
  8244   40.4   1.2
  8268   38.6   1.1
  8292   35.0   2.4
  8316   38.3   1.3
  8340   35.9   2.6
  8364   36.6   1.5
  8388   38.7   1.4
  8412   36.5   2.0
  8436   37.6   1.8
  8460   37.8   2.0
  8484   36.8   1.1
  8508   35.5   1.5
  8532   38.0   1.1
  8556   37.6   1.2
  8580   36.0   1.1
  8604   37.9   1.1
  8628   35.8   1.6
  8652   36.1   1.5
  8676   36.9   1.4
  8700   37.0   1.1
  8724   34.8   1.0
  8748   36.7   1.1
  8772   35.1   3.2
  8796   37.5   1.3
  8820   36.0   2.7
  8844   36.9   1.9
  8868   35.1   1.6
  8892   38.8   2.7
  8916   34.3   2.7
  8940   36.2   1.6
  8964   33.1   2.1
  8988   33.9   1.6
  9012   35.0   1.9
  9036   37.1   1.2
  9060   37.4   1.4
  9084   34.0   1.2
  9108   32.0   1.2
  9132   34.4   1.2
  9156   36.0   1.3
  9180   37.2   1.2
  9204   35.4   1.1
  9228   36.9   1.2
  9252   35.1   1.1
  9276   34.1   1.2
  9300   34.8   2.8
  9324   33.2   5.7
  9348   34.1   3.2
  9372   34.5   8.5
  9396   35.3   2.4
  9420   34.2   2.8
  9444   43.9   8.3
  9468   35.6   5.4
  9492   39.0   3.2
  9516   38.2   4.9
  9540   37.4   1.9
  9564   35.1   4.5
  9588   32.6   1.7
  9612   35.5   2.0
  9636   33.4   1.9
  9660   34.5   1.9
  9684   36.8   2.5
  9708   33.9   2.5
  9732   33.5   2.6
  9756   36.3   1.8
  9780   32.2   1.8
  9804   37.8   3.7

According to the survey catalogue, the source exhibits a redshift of 0.263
